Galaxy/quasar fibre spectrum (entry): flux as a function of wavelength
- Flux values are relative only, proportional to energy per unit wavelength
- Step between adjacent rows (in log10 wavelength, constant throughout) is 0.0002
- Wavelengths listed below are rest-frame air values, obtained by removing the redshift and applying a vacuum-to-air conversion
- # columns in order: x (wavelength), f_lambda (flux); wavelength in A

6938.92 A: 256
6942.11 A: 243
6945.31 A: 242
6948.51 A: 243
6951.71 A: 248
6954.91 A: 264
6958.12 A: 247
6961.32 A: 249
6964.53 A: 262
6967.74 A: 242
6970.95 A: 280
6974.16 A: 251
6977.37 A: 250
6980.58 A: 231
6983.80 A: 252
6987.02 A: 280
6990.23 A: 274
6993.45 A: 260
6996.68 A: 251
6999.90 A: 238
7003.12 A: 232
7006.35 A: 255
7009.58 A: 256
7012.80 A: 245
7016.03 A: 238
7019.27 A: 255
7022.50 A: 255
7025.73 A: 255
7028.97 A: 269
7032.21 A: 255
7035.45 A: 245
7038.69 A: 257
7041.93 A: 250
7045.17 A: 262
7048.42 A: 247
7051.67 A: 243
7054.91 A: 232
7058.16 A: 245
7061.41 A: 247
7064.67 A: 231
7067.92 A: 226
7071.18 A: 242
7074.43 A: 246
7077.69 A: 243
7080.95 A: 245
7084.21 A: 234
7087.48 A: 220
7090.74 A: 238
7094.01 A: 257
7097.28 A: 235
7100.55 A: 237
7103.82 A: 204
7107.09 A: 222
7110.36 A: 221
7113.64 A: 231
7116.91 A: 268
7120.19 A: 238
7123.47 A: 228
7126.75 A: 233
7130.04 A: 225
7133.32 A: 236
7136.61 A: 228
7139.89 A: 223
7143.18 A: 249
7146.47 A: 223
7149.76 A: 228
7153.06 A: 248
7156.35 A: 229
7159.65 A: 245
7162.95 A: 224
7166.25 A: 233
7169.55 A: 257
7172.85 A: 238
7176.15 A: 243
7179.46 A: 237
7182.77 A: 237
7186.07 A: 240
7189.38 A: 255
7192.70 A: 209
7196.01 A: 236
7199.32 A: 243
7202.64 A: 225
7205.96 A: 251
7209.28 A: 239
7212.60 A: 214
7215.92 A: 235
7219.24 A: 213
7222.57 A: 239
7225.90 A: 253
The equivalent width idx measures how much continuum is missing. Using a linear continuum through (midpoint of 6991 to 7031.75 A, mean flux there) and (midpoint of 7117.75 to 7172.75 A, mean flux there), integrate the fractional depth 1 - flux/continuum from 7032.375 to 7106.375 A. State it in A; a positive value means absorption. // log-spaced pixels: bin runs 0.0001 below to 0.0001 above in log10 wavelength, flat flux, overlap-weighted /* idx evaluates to 1.18 A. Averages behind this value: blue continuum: 251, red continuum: 235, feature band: 240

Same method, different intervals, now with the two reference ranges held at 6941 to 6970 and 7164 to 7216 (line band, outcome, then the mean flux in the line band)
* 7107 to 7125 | 0.38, 236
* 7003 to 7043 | -0.99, 252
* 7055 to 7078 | 0.41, 239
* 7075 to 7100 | 0.35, 239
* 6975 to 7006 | -0.55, 252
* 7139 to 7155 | 0.31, 235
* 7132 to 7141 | 0.40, 229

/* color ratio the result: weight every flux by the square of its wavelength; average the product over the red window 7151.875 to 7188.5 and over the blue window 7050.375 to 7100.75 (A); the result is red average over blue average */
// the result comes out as 1.03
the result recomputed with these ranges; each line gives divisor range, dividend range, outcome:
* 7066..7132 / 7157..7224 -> 1.03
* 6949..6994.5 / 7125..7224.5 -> 0.97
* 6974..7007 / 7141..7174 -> 0.99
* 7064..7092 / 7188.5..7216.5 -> 1.02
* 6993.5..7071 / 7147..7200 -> 1.00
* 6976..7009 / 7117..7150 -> 0.96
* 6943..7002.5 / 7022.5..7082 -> 1.00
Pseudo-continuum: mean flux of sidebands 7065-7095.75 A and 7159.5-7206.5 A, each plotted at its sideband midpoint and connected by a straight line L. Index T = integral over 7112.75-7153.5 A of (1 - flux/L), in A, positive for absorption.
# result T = 0.55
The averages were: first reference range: 239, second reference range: 238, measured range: 235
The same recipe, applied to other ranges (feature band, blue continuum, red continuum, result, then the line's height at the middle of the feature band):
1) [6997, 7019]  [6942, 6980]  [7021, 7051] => 0.7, 253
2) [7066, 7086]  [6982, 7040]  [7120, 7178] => 0.5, 245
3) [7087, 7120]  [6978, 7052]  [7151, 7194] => 1.4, 244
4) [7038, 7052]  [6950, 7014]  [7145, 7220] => -0.3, 248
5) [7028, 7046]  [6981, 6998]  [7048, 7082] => -0.5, 248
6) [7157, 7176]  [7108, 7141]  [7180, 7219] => -0.4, 234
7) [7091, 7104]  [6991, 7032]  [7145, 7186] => 0.3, 243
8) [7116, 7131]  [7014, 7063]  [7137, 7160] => 0.0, 238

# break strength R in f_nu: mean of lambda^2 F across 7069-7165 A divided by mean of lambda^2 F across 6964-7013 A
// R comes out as 1.0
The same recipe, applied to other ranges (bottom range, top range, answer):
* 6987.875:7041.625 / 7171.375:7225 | 0.98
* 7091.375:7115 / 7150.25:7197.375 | 1.05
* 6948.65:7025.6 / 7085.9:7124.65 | 0.96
